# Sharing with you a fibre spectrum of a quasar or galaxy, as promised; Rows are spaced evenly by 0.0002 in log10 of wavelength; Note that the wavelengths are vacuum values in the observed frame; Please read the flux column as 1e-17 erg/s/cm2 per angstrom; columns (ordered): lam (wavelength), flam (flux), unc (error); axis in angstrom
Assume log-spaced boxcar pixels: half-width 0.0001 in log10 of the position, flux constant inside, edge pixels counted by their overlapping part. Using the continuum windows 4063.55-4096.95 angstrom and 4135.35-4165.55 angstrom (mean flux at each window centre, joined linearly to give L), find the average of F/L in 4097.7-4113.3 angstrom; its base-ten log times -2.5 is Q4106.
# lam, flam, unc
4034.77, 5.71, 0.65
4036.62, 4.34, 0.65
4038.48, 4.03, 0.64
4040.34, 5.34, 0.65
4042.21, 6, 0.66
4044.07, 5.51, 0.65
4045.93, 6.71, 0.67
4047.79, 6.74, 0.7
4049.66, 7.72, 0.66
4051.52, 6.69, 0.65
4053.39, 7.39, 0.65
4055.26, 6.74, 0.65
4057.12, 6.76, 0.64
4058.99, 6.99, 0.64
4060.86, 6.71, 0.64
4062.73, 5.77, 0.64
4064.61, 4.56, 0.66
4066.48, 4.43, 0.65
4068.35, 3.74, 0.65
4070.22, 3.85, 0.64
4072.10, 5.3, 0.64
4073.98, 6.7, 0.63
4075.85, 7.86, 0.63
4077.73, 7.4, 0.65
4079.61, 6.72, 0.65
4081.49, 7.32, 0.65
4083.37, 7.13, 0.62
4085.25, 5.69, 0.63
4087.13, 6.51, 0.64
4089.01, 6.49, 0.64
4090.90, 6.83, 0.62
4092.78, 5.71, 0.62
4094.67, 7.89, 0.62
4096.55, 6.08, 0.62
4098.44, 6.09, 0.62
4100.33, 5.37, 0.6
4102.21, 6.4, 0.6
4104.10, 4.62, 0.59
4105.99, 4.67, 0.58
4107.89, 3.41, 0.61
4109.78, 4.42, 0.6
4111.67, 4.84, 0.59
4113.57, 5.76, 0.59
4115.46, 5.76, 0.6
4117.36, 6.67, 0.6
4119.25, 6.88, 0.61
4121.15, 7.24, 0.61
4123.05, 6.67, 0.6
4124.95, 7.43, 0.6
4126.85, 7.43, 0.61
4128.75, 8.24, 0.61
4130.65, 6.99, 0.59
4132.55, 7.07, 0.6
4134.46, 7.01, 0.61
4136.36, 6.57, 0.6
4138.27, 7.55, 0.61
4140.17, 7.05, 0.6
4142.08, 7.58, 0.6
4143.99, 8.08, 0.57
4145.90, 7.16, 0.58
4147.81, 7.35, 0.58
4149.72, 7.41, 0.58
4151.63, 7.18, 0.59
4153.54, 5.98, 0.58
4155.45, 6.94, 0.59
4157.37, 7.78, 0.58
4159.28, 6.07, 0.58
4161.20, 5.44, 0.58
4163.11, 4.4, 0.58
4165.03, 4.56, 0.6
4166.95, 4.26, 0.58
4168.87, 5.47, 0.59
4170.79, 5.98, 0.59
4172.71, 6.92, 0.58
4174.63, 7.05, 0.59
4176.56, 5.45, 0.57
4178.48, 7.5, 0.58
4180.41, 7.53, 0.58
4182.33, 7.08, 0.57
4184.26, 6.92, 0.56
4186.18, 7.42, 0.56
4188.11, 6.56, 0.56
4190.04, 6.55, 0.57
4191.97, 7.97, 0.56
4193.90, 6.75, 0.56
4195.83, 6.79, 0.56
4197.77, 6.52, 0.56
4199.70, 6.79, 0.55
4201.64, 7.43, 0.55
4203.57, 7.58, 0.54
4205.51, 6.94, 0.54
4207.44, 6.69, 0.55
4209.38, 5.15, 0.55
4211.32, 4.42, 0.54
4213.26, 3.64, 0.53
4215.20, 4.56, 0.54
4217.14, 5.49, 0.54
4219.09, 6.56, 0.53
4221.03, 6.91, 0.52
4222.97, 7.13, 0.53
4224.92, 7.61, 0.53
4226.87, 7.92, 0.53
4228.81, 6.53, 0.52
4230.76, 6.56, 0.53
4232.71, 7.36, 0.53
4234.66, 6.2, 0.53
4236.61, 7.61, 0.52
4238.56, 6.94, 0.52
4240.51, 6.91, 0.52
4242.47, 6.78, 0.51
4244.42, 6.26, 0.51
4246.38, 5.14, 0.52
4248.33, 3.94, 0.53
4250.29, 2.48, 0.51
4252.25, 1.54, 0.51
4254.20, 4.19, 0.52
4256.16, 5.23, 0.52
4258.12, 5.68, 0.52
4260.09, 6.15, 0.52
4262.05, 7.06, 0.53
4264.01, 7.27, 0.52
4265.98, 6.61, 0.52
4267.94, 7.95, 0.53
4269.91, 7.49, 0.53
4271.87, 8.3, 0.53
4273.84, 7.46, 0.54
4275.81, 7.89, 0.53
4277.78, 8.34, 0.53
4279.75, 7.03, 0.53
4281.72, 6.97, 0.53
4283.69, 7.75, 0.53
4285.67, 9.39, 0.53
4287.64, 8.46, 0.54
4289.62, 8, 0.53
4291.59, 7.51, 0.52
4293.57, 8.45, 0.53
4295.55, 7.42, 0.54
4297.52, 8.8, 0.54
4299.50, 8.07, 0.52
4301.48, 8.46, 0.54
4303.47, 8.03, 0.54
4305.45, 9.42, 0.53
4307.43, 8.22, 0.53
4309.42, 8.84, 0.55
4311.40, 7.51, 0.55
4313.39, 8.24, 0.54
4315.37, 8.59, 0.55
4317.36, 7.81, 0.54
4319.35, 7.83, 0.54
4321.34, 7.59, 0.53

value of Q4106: 0.26 mag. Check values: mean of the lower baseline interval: 6.12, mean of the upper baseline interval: 6.73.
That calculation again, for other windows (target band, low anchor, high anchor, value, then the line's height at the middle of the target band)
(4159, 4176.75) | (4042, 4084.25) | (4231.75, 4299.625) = 0.183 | 6.56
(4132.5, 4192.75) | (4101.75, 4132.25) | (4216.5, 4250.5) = -0.073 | 6.24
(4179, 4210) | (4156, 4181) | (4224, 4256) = -0.166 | 5.96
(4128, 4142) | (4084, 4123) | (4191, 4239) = -0.186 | 6.08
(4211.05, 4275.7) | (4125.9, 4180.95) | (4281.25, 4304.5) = 0.231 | 7.62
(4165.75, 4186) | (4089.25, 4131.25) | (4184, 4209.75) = 0.048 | 6.72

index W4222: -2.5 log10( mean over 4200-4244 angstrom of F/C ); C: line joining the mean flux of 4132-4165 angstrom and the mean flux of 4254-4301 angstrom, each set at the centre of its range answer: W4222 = 0.11 mag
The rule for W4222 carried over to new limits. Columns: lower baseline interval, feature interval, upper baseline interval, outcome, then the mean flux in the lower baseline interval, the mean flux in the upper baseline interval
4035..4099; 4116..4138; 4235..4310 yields -0.108 mag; 6.17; 7.04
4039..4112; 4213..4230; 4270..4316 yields 0.168 mag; 6.03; 8.12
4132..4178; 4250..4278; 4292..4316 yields 0.243 mag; 6.52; 8.31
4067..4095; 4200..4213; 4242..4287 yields 0.021 mag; 6.28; 6.4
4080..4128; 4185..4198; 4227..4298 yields -0.076 mag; 6.15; 6.77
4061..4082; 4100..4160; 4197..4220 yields -0.122 mag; 5.79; 5.97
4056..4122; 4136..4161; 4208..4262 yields -0.203 mag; 5.96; 5.76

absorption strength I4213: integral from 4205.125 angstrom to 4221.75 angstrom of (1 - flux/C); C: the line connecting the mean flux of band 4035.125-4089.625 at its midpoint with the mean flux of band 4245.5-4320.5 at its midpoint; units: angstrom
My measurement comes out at 3.2 angstrom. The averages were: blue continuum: 6.1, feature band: 5.53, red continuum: 7.21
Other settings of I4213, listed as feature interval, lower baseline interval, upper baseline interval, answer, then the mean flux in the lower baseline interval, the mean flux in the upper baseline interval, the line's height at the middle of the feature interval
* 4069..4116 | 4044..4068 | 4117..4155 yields 5.4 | 6.33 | 7.18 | 6.72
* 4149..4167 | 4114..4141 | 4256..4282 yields 2.5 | 7.02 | 7.17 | 7.05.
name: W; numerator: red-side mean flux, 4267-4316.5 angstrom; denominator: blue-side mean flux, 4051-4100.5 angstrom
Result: 1.29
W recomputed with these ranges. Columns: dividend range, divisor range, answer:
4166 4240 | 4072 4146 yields 1.00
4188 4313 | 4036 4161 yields 1.08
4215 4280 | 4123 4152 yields 0.87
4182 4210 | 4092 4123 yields 1.20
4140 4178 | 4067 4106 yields 1.04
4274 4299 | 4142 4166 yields 1.21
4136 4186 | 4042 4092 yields 1.05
